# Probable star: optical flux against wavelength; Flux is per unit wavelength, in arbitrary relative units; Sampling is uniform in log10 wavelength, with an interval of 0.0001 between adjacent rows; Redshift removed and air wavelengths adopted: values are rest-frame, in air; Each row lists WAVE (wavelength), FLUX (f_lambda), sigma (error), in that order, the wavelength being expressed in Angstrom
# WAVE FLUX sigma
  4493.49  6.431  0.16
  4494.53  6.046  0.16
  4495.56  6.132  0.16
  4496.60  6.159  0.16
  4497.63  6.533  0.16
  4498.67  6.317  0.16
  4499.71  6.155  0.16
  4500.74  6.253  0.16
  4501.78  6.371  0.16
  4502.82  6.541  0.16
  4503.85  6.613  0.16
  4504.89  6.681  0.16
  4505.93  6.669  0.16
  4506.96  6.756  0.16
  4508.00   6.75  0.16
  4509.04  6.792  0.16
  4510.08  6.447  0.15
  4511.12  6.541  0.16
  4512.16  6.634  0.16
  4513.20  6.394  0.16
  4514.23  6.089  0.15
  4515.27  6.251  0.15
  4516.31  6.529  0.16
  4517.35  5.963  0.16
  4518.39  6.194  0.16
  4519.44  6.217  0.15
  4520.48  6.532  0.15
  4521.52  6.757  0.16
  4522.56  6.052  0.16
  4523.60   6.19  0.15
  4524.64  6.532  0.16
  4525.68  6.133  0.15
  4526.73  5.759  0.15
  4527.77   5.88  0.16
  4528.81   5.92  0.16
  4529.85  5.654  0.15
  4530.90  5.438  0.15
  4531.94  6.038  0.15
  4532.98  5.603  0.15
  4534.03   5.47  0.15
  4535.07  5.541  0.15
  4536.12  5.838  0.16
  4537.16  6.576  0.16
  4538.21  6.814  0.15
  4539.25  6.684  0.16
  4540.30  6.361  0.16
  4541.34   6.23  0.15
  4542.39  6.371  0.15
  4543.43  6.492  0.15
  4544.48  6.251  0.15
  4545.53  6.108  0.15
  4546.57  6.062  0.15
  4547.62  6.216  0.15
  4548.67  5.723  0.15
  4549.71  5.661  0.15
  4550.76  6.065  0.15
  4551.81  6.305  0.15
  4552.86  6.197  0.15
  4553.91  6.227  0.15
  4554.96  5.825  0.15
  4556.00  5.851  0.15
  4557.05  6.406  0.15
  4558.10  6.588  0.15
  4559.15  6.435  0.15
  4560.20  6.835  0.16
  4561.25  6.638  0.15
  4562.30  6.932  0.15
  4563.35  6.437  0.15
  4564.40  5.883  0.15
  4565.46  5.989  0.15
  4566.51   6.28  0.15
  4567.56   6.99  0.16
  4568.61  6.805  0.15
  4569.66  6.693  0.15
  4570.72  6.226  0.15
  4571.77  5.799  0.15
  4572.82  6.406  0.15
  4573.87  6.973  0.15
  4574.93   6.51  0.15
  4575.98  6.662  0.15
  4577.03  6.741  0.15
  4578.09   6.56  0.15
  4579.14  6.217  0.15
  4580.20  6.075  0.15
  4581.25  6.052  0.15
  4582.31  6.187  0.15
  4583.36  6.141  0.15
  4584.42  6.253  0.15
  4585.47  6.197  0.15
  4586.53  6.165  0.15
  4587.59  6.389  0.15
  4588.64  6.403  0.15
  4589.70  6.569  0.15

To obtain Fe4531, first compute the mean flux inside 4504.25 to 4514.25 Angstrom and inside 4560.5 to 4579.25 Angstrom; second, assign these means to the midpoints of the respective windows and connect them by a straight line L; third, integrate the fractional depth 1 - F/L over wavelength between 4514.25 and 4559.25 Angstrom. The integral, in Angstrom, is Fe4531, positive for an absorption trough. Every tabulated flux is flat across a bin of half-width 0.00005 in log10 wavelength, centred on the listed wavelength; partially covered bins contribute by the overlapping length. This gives 2.9 Angstrom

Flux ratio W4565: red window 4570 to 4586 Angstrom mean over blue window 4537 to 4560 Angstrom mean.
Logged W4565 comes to 1.01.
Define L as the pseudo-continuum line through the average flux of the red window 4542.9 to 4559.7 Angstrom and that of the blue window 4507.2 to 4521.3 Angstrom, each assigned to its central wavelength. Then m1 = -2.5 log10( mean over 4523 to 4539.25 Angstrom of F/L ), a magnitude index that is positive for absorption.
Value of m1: 0.056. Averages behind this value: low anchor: 6.42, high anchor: 6.15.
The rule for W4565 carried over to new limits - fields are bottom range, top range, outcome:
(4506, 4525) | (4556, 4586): 1.00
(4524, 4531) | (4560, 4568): 1.09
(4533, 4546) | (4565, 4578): 1.05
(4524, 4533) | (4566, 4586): 1.09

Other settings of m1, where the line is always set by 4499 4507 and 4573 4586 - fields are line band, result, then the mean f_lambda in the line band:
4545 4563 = 0.030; 6.24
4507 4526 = 0.012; 6.4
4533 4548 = 0.042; 6.19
